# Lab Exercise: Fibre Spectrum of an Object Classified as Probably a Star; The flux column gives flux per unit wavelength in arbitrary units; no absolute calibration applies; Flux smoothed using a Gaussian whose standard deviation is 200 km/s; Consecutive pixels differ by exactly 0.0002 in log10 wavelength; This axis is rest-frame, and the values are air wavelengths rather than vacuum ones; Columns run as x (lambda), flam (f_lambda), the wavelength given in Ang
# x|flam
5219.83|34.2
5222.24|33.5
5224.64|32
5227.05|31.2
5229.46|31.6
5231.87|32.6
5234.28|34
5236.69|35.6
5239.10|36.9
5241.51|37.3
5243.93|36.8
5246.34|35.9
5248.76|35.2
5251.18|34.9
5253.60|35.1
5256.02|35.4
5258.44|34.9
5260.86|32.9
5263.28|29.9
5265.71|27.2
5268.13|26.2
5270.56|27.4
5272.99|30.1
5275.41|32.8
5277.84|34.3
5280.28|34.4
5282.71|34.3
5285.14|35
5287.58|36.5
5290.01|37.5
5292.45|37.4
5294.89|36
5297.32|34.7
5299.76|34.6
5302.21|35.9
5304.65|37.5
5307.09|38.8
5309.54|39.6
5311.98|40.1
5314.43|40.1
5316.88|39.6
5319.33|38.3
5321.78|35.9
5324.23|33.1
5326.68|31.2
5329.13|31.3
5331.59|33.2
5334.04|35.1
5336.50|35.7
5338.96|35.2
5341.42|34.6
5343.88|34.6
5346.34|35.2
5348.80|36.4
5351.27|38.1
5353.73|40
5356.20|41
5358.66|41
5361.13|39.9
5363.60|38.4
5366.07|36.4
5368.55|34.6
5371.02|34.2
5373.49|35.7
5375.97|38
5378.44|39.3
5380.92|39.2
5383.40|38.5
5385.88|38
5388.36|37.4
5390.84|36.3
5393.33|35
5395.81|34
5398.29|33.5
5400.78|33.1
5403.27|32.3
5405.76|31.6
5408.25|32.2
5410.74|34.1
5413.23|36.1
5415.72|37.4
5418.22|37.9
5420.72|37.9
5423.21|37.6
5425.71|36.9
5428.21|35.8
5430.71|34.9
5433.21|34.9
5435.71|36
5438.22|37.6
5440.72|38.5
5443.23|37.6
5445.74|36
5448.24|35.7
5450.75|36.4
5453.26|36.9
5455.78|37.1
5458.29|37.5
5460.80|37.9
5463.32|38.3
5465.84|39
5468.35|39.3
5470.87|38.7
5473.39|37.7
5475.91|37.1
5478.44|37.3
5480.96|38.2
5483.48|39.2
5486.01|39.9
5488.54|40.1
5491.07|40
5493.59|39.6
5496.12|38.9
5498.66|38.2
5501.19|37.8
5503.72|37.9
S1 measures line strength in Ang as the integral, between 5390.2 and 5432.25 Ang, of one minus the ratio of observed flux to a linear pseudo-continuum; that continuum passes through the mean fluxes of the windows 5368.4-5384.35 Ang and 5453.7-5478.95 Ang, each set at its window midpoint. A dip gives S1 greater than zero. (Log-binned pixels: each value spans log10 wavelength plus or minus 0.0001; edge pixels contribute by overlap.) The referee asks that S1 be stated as 2.73 Ang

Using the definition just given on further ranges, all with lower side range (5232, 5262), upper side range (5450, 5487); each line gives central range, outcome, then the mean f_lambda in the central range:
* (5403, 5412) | 1.14 Ang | 32.6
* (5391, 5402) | 0.89 Ang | 34.1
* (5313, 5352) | 0.96 Ang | 35.5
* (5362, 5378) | 0.16 Ang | 36.5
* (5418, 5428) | 0.03 Ang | 37.4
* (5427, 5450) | 0.82 Ang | 36.3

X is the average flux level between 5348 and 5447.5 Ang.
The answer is 36.6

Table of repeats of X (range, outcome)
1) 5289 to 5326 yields 37.2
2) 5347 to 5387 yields 38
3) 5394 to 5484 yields 36.4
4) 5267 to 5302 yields 33.7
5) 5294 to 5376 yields 36.6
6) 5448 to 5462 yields 37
